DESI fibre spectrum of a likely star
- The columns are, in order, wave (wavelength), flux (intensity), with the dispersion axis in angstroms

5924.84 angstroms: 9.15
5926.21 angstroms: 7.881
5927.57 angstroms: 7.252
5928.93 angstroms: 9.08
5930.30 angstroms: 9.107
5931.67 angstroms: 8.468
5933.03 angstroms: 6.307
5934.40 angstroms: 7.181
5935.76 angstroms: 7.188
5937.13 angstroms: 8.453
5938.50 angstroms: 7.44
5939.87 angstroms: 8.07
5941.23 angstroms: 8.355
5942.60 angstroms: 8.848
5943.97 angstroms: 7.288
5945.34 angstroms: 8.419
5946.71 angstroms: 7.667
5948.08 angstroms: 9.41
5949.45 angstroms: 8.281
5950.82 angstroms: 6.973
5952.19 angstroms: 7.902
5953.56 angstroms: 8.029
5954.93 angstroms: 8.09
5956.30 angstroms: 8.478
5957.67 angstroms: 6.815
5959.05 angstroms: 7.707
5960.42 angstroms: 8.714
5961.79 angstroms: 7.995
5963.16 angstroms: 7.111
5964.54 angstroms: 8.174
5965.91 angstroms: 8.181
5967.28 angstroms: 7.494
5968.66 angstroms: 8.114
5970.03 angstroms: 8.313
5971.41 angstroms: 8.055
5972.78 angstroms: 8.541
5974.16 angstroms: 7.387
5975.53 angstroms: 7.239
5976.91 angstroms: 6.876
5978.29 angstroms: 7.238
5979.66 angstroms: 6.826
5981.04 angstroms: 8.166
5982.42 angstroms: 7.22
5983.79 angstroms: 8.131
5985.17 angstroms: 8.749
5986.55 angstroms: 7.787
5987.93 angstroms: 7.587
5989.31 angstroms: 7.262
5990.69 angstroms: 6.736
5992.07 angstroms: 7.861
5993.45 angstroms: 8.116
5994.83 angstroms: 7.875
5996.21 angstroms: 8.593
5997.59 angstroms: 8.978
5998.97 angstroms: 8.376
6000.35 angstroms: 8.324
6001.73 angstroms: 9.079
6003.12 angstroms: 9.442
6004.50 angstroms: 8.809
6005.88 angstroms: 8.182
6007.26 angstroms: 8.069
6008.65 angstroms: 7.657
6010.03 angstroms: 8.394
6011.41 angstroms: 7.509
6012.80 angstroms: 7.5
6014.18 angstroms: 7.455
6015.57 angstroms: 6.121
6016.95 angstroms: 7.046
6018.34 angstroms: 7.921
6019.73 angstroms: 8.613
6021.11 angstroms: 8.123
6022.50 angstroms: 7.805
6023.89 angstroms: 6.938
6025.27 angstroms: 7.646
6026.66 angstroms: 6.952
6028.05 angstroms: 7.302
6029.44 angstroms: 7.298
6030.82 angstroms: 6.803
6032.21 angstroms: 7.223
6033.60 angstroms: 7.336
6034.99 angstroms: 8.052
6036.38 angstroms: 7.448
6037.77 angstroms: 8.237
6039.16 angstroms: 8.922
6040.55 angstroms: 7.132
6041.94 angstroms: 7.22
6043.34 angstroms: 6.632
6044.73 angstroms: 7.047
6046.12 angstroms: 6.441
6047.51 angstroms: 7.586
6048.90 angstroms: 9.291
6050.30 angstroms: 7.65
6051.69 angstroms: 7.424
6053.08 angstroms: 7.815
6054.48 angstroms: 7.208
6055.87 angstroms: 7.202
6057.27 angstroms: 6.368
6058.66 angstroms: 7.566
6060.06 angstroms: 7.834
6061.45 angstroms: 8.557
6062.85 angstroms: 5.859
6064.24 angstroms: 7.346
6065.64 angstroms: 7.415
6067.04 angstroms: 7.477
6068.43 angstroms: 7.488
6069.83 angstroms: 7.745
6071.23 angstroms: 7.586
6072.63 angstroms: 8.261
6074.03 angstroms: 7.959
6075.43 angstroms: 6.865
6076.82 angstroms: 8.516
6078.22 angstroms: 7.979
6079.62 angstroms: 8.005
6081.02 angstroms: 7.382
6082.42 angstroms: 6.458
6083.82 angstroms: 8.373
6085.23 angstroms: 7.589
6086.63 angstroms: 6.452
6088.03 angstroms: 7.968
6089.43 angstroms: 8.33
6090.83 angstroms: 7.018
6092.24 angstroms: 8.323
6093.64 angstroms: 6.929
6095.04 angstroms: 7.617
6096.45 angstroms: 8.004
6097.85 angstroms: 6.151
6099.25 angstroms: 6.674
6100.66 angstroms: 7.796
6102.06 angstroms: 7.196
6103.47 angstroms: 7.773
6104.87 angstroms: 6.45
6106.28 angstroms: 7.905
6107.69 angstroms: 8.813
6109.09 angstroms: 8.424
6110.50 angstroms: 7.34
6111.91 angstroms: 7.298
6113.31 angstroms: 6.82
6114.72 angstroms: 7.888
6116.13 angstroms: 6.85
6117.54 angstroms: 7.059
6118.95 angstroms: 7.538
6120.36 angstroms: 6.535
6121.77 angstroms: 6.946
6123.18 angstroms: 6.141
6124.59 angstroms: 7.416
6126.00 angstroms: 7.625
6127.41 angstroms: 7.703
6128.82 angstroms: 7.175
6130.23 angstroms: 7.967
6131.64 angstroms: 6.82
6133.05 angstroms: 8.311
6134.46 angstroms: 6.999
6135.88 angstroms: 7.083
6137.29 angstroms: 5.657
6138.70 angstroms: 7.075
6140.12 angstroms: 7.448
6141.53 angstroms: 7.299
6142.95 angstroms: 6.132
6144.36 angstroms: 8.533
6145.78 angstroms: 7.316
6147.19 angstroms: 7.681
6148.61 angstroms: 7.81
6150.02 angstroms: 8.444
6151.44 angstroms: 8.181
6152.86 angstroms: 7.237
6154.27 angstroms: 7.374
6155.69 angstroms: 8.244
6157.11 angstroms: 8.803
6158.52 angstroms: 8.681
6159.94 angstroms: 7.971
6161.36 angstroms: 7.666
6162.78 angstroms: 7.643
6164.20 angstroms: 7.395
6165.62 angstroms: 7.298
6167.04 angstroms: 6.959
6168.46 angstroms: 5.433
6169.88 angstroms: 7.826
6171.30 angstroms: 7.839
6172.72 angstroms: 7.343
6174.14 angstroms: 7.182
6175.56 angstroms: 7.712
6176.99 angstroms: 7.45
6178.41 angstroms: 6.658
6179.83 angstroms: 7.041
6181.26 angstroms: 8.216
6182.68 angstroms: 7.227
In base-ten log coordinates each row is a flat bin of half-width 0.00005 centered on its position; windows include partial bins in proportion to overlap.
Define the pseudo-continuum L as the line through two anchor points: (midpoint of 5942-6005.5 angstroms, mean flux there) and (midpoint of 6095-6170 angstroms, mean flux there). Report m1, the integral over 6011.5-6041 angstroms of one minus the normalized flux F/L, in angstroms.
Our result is 1.0 angstroms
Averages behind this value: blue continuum 7.98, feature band 7.52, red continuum 7.41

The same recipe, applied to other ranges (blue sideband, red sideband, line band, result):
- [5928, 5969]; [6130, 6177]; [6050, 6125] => 2.1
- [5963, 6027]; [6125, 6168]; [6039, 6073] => 1.2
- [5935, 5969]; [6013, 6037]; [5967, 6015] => -1.7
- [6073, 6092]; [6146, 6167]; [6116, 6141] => 2.0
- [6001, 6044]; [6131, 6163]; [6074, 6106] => 0.7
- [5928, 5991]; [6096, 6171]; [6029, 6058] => 0.8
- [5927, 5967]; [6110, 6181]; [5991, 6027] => -0.9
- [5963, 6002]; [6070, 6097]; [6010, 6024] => 0.4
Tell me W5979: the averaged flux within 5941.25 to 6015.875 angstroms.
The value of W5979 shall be 7.94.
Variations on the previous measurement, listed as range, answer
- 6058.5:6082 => 7.63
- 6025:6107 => 7.47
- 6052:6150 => 7.41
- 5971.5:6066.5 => 7.67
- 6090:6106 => 7.29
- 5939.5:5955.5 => 8.11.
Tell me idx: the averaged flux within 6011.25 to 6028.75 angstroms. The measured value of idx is 7.45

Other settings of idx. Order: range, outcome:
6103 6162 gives 7.49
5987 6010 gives 8.19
